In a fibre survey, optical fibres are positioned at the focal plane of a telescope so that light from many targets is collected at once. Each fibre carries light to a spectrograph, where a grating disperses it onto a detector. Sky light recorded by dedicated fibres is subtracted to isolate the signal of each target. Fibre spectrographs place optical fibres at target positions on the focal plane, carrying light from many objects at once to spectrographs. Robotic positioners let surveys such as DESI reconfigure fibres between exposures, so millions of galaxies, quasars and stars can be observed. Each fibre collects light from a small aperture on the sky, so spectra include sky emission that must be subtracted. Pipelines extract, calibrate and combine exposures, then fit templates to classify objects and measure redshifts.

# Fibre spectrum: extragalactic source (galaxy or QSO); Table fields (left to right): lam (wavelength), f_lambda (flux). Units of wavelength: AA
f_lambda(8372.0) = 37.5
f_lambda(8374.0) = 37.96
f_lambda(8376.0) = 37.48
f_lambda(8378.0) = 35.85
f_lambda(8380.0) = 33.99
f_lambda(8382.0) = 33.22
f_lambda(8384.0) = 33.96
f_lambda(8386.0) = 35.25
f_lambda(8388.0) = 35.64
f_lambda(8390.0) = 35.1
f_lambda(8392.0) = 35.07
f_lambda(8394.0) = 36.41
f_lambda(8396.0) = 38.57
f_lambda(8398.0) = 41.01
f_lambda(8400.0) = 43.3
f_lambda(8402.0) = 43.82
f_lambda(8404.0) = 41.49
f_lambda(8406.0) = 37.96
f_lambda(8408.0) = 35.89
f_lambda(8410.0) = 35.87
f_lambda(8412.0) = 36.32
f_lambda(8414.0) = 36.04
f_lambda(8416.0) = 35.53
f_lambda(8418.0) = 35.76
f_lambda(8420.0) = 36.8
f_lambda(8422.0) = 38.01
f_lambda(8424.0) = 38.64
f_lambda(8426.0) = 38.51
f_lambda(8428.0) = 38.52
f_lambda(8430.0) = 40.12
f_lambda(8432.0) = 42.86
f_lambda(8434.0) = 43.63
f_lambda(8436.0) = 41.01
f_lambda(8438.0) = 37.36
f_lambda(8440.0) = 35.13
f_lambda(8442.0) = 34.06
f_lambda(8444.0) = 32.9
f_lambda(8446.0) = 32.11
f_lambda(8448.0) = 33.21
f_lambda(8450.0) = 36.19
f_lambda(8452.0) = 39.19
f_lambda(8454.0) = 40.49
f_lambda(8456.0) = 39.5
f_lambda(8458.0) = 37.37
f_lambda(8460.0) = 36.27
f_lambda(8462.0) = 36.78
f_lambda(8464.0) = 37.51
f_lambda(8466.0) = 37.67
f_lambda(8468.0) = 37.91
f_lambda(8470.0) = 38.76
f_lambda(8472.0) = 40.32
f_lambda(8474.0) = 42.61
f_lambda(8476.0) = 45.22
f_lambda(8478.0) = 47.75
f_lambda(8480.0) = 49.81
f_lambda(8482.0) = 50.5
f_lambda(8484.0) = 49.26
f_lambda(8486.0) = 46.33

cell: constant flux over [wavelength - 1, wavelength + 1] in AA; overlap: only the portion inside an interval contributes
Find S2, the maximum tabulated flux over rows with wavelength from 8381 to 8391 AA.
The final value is 35.64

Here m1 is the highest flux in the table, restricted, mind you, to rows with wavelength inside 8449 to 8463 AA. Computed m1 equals 40.49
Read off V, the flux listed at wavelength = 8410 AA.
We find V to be 35.87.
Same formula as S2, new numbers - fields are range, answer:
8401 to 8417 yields 43.82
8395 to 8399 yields 41.01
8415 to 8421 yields 36.8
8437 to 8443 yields 37.36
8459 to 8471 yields 38.76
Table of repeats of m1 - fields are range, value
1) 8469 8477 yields 45.22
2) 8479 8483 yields 50.5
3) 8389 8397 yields 38.57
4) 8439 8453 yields 39.19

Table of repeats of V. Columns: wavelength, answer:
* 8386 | 35.25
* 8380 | 33.99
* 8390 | 35.1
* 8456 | 39.5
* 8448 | 33.21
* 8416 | 35.53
